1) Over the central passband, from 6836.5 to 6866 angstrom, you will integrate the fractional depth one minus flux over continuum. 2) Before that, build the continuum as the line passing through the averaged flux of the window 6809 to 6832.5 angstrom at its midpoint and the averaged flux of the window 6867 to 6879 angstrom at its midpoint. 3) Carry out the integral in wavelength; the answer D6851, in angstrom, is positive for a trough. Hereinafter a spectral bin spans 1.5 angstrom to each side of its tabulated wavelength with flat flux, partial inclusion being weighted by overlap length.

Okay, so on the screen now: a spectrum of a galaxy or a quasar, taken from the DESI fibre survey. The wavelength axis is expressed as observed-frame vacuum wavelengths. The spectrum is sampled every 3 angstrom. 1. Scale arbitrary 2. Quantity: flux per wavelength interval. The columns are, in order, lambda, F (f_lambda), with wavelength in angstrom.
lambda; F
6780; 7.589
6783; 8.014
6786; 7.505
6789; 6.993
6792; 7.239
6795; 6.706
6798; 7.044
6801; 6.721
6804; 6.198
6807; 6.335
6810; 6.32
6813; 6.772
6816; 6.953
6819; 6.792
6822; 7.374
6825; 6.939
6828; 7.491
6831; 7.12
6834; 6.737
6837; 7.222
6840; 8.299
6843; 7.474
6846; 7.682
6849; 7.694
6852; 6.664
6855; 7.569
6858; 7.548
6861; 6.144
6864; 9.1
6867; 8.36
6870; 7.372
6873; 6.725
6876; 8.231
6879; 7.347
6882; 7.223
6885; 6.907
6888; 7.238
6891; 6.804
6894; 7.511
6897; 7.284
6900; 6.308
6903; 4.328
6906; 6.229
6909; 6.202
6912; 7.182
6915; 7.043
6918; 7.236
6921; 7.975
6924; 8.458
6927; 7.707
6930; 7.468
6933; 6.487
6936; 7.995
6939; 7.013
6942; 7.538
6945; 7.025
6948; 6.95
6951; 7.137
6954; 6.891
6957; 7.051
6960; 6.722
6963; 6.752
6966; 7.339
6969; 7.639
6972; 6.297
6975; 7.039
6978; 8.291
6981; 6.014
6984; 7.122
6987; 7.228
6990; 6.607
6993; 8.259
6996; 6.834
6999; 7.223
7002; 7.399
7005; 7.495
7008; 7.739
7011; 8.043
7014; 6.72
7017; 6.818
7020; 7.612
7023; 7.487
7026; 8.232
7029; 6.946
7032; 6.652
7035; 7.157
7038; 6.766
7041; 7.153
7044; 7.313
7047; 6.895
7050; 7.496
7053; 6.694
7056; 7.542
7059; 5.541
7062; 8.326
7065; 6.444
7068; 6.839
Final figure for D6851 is -1.0 angstrom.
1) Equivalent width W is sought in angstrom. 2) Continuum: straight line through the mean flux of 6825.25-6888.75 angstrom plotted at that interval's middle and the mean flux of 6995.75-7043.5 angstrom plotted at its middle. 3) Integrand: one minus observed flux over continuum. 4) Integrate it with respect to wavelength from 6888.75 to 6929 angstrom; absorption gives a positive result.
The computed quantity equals 2.3 angstrom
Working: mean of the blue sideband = 7.43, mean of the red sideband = 7.28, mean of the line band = 6.96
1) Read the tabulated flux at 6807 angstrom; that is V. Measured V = 6.335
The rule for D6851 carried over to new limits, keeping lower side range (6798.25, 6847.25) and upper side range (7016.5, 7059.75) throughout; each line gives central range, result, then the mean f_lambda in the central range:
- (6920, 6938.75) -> -1.48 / 7.63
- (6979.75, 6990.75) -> 0.51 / 6.77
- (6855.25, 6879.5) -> -1.96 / 7.61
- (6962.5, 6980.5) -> -0.24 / 7.19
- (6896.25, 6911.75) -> 2.11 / 6.1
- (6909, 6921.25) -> -0.15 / 7.15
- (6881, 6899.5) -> -0.16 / 7.11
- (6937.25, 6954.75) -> -0.09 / 7.11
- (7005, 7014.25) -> -0.65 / 7.61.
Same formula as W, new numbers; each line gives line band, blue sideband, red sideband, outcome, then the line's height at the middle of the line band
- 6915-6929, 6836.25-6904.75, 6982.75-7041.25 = -0.9 angstrom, 7.27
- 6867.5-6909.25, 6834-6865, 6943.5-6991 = 2.5 angstrom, 7.32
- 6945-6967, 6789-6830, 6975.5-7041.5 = 0.6 angstrom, 7.15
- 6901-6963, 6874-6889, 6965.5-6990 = 1.7 angstrom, 7.22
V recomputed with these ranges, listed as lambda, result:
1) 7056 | 7.542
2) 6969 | 7.639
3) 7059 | 5.541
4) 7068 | 6.839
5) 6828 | 7.491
